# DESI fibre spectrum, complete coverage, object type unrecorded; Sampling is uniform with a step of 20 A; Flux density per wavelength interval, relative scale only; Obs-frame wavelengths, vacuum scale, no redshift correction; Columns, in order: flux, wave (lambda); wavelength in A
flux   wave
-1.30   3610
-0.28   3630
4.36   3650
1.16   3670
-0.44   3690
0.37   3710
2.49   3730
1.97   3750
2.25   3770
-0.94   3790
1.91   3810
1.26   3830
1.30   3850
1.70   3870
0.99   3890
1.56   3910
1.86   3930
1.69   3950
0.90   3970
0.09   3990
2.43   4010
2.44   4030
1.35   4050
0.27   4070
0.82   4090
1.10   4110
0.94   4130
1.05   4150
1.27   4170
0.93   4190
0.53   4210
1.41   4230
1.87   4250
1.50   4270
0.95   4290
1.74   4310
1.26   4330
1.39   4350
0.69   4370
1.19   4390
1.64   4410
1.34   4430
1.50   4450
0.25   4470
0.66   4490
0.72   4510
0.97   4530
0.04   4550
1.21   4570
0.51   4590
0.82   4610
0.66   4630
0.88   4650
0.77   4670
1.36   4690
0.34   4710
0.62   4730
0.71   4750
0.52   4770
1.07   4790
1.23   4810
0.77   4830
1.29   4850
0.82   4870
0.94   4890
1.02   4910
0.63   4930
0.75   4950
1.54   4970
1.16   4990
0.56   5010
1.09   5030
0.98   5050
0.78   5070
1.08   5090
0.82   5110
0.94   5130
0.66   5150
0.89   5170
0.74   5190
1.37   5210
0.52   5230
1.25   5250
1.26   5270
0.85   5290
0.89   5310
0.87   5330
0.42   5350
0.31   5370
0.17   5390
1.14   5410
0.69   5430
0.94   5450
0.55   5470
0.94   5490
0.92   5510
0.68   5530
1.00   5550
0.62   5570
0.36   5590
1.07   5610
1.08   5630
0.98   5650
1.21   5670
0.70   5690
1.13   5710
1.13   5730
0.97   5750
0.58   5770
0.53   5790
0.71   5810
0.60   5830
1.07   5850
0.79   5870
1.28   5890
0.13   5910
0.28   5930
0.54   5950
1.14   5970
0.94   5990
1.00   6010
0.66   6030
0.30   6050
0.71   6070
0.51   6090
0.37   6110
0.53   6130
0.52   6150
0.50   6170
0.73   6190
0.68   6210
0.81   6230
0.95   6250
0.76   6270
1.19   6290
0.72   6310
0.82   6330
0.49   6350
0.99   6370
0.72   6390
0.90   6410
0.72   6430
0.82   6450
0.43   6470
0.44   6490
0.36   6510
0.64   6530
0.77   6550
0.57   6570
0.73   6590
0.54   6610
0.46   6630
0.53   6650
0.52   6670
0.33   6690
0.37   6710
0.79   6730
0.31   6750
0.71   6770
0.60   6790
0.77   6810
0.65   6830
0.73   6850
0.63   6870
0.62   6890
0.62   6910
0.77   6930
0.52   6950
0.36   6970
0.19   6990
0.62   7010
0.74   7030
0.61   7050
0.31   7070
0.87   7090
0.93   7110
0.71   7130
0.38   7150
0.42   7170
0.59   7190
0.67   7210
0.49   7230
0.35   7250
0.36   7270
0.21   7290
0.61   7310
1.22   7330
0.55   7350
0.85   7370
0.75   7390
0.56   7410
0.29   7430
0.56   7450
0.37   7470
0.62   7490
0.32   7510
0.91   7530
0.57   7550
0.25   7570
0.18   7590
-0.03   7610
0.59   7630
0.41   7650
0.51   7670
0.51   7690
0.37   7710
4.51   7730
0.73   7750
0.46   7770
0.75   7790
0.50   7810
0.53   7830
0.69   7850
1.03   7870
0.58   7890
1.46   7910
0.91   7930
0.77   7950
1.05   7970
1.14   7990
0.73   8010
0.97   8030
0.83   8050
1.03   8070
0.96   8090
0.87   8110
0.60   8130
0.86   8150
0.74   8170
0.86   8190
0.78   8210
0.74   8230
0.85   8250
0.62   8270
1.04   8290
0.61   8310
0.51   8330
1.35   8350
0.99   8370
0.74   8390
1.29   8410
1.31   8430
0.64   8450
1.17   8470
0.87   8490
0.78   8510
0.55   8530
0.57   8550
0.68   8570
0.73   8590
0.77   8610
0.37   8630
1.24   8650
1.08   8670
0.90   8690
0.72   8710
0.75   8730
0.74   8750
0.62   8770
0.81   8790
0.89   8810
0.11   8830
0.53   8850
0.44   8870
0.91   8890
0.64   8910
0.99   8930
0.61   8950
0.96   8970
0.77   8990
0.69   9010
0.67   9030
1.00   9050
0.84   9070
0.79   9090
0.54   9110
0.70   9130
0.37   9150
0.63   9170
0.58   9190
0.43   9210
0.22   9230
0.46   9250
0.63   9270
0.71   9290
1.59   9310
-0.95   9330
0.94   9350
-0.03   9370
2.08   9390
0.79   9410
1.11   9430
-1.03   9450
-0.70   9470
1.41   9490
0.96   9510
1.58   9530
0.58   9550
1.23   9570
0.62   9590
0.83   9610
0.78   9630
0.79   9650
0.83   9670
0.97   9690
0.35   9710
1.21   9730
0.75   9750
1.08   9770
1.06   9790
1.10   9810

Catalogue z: 1.074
